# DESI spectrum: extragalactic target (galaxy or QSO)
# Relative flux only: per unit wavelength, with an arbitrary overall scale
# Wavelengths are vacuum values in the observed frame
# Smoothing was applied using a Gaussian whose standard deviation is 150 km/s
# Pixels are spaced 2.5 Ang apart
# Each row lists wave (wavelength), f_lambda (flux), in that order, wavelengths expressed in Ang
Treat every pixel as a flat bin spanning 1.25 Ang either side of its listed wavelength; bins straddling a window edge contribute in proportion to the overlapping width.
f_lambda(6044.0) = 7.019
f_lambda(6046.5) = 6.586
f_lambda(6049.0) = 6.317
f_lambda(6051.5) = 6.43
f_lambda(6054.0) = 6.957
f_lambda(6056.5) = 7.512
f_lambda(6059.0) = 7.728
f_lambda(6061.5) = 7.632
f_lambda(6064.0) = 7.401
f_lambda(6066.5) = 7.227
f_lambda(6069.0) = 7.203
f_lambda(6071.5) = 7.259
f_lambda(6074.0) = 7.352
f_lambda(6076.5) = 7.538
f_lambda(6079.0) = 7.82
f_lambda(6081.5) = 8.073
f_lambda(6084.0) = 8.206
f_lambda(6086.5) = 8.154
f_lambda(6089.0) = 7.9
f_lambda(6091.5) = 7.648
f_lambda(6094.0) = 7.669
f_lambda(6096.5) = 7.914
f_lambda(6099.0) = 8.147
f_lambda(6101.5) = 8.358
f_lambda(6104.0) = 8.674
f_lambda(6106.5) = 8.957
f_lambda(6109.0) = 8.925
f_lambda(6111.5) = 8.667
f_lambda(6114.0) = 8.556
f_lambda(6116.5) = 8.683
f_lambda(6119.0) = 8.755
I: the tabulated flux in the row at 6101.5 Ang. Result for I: 8.358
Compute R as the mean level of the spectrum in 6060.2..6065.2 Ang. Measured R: 7.52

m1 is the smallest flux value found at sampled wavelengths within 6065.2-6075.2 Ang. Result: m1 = 7.203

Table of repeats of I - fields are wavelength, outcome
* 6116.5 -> 8.683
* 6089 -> 7.9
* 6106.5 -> 8.957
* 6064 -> 7.401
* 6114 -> 8.556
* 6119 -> 8.755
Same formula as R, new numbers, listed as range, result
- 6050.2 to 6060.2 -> 7.15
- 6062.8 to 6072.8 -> 7.27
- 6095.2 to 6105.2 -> 8.27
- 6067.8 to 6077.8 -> 7.34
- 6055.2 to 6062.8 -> 7.62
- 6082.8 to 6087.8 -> 8.18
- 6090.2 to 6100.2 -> 7.84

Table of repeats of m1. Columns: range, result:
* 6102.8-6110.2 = 8.674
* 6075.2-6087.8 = 7.538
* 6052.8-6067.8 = 6.957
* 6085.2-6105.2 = 7.648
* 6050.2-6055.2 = 6.43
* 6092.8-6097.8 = 7.669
